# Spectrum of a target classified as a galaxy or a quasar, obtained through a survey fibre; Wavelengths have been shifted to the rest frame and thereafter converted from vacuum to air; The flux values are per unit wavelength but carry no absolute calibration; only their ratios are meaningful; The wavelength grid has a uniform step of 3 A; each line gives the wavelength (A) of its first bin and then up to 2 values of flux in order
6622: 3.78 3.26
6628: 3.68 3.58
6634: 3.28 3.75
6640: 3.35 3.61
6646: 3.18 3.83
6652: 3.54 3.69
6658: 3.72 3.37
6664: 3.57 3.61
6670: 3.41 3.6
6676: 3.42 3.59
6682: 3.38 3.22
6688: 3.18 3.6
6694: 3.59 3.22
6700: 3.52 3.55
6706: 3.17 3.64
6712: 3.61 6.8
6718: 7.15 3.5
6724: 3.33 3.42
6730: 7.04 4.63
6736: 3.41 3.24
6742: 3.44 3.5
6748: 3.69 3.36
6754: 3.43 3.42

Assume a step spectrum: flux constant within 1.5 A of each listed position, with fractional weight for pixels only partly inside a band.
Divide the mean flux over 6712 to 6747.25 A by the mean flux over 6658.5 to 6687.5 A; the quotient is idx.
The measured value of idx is 1.28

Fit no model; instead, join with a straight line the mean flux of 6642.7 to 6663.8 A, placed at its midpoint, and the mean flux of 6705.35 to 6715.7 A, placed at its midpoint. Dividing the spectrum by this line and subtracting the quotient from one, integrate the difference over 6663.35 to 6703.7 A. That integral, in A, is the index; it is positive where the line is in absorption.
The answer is 4.5 A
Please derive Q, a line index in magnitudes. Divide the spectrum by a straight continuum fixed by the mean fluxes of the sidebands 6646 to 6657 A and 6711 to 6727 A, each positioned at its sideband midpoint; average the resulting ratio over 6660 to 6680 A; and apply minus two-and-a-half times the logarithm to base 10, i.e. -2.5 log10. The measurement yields 0.12 mag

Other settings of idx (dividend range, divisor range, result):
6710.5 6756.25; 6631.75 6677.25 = 1.20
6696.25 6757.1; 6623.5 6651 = 1.15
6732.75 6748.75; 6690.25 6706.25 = 1.03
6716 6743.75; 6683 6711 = 1.29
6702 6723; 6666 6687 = 1.30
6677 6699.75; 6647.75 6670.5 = 0.95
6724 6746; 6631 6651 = 1.16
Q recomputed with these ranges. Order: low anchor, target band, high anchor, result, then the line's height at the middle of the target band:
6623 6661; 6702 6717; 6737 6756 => -0.23 mag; 3.48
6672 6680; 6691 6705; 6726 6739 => 0.13 mag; 3.91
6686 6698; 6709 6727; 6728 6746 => -0.20 mag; 3.87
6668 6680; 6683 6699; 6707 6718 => 0.22 mag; 4.14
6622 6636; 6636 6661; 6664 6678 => -0.02 mag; 3.51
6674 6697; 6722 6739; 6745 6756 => -0.22 mag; 3.47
